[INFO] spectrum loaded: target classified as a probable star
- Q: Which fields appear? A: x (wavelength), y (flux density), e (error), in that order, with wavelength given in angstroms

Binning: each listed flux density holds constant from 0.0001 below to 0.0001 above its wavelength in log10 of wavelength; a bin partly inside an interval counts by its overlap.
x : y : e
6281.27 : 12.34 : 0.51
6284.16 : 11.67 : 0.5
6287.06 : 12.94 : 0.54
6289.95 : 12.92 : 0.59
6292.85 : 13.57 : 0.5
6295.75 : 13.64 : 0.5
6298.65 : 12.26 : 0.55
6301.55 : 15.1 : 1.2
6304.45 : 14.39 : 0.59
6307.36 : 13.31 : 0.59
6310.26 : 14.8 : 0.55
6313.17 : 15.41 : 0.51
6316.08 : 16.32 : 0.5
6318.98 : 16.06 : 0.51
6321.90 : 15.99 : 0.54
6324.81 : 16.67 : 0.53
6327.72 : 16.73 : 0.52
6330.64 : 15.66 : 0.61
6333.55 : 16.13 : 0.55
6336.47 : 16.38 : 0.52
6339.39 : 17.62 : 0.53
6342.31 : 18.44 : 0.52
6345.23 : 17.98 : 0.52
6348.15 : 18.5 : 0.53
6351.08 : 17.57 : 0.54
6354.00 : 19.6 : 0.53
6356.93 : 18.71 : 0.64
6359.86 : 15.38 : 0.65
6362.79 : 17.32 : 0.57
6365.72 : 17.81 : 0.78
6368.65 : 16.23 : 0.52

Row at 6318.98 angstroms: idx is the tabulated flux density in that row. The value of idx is 16.06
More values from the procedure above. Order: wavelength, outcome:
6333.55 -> 16.13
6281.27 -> 12.34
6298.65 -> 12.26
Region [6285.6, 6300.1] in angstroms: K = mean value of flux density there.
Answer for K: 13.1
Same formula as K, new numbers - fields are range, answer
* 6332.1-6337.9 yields 16.2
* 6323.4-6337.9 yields 16.3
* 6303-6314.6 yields 14.5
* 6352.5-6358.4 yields 19.1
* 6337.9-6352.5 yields 18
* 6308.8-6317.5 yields 15.5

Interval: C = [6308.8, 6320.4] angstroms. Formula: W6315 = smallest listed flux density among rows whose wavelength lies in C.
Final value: 14.8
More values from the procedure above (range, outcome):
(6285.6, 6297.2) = 12.92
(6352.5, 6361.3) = 15.38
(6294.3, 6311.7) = 12.26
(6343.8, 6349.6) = 17.98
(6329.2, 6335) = 15.66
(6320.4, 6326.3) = 15.99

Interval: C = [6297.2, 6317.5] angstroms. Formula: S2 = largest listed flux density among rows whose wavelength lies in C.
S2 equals 16.32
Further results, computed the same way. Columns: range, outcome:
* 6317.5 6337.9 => 16.73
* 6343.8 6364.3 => 19.6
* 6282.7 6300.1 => 13.64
